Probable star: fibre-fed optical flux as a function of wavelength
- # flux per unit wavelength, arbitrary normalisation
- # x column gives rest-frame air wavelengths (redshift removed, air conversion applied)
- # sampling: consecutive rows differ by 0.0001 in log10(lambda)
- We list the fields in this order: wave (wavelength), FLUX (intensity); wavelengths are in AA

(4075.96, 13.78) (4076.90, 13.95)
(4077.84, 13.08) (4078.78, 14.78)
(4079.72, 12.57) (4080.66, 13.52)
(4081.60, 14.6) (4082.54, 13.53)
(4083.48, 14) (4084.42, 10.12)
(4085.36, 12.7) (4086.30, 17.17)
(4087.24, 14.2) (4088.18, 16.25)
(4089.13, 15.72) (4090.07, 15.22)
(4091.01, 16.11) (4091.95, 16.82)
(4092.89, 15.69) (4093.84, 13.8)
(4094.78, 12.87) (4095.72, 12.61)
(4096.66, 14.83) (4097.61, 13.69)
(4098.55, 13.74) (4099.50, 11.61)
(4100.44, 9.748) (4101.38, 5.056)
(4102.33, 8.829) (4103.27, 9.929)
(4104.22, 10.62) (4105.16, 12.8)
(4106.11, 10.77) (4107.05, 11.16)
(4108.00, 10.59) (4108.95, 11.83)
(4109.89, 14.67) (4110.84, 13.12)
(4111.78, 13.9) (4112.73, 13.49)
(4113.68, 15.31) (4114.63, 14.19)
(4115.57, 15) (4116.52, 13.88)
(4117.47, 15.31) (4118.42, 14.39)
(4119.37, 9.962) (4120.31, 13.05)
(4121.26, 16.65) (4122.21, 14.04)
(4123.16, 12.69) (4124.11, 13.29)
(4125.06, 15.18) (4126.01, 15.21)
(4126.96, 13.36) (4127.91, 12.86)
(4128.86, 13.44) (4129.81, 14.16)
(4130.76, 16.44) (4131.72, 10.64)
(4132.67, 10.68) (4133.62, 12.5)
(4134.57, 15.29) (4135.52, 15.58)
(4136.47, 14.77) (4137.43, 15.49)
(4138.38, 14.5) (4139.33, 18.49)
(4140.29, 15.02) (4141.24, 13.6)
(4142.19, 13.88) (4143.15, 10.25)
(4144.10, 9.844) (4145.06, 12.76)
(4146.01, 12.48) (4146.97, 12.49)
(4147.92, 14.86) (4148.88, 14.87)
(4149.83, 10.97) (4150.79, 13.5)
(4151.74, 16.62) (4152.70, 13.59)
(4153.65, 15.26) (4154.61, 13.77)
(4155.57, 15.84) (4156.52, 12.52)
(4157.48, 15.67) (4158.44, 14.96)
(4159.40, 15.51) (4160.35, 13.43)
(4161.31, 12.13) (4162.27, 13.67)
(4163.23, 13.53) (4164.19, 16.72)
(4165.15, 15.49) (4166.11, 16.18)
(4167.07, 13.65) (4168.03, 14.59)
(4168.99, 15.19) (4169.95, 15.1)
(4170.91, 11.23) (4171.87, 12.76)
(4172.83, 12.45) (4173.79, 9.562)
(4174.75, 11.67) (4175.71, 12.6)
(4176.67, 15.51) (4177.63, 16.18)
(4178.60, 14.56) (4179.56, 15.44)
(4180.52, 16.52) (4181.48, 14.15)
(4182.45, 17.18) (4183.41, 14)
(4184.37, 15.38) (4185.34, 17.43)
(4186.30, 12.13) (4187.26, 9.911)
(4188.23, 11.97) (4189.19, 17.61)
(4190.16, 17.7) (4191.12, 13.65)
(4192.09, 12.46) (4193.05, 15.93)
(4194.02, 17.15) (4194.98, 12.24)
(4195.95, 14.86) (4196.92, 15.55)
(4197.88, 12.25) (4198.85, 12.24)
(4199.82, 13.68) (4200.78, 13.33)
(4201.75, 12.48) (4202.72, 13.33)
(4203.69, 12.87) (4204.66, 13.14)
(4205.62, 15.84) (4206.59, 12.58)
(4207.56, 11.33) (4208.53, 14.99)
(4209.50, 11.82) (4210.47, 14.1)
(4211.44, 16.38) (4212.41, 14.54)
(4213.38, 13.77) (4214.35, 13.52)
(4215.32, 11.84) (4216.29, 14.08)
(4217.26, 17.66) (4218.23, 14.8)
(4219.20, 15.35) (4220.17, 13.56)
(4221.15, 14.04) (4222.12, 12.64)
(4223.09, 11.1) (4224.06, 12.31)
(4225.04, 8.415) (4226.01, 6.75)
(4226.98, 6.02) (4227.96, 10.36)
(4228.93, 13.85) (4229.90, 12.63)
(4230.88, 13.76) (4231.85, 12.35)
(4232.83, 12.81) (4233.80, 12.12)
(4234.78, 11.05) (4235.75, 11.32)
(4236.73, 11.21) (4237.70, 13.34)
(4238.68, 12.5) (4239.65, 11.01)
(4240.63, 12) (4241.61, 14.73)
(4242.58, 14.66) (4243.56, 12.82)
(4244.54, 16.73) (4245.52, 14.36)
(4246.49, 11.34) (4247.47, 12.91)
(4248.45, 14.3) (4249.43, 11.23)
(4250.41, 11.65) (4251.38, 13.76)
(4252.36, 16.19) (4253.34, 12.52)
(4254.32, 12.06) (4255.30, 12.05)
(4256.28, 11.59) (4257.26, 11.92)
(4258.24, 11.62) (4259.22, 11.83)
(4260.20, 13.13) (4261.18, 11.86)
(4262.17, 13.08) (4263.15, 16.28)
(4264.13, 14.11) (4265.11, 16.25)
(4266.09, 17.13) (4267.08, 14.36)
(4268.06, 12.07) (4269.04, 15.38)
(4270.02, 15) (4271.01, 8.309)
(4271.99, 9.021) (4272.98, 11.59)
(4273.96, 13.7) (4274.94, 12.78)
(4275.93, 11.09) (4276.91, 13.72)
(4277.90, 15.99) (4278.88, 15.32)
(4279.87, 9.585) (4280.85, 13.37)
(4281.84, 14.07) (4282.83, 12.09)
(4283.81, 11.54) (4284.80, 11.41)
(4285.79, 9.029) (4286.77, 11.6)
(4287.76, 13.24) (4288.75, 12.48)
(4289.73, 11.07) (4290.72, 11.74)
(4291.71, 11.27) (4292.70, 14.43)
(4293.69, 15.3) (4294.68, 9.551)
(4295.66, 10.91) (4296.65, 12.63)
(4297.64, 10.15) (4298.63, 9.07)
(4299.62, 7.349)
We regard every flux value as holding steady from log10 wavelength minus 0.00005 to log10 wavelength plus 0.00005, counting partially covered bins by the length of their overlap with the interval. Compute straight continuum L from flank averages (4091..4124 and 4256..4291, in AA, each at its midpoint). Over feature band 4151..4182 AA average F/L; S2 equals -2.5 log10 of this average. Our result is -0.11 mag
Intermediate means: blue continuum 12.9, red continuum 12.7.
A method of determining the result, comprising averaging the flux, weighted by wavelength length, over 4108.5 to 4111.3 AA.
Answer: 13.2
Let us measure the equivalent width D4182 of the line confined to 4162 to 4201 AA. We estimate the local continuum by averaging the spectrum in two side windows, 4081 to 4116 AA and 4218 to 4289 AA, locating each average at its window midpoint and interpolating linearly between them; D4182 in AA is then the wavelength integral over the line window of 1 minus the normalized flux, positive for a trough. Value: -4.2 AA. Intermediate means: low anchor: 13.1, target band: 14.2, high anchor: 12.6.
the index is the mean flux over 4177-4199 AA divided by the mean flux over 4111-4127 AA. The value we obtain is 1.04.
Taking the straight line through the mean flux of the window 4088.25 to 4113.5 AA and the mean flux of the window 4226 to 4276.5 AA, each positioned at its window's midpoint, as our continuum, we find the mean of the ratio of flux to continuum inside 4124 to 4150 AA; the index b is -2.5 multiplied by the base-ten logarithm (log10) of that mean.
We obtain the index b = -0.081 mag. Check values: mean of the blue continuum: 12.7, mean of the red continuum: 12.7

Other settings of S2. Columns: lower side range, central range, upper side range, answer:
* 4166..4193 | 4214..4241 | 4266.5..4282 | 0.11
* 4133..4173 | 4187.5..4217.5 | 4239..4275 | -0.03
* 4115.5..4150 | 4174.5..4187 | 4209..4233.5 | -0.13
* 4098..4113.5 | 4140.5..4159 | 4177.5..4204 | -0.05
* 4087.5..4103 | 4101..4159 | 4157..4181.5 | 0.02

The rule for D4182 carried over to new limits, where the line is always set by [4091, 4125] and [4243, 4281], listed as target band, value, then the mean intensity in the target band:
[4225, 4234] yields 1.4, 11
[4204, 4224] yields -1.1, 13.8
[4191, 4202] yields -0.7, 13.9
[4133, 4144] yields -1.1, 14.3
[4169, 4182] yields -0.7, 13.7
